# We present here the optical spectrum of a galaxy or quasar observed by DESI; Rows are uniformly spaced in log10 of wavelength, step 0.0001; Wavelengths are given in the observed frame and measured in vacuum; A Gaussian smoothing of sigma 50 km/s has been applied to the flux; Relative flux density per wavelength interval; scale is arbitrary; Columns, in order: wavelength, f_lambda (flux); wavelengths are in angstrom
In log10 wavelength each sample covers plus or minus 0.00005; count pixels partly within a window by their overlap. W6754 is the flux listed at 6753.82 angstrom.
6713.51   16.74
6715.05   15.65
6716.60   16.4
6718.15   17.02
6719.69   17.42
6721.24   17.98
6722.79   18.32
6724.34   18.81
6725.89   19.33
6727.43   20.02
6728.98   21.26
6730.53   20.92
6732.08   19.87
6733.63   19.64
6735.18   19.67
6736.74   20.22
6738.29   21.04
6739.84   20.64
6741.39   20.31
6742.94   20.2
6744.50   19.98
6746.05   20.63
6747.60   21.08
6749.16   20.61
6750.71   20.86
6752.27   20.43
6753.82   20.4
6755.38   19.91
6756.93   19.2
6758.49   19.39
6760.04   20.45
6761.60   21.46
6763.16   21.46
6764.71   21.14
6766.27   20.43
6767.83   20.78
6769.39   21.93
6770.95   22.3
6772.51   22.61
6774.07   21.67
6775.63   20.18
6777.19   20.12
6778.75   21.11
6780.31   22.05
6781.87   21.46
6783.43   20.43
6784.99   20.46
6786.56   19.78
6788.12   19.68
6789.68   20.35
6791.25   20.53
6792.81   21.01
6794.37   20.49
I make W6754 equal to 20.4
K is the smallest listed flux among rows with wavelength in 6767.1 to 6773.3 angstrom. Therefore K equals 20.78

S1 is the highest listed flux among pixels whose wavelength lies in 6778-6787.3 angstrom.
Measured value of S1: 22.05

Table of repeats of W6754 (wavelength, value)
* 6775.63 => 20.18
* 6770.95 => 22.3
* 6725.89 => 19.33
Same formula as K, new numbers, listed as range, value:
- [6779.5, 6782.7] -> 21.46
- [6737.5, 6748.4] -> 19.98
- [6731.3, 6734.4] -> 19.64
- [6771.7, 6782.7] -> 20.12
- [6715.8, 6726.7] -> 16.4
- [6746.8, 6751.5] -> 20.61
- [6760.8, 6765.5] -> 21.14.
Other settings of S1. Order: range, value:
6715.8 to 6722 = 17.98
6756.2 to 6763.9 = 21.46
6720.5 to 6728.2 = 20.02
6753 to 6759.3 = 20.4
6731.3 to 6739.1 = 21.04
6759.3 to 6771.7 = 22.3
